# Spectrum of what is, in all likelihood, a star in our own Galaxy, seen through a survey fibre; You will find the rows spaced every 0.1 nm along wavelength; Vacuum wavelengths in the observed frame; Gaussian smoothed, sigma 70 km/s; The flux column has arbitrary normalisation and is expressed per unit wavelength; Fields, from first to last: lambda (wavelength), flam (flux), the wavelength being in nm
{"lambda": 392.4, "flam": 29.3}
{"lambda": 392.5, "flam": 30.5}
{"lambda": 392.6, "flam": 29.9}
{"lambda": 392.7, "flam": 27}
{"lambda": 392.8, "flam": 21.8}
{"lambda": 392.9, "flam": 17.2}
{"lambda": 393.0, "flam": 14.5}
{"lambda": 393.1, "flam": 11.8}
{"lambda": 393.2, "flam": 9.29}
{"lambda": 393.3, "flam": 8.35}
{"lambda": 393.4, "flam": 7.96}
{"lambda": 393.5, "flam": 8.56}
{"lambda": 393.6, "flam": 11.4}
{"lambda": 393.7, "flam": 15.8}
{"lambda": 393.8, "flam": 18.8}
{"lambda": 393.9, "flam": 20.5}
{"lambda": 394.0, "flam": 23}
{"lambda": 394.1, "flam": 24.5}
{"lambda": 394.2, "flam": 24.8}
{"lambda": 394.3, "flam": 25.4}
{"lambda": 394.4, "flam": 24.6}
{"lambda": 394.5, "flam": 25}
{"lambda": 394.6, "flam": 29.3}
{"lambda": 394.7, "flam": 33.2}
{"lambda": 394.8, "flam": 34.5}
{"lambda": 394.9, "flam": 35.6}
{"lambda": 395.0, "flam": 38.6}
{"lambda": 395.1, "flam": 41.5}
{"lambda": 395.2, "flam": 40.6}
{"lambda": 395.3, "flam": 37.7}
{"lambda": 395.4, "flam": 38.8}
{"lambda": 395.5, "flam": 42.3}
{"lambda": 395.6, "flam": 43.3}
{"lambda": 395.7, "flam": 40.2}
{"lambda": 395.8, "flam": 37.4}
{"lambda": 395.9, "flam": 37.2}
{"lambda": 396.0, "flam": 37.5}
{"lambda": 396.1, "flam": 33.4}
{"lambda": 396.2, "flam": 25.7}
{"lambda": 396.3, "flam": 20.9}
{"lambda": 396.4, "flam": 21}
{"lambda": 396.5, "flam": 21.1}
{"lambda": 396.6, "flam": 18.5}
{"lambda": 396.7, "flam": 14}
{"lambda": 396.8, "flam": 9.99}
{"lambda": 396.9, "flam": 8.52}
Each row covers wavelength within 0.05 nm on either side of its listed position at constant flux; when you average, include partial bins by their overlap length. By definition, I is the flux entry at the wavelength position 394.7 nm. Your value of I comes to 33.2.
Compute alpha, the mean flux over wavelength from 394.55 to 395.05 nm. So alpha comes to 34.2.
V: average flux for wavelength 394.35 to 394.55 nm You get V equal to 24.8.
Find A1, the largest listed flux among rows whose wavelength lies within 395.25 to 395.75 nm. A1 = 43.3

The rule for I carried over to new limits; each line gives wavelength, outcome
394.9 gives 35.6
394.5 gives 25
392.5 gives 30.5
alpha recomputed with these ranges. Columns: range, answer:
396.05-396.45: 25.2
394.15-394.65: 25.8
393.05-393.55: 9.19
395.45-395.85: 40.8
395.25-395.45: 38.2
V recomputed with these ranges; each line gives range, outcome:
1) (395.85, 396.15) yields 36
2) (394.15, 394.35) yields 25.1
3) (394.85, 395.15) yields 38.6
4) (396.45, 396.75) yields 17.9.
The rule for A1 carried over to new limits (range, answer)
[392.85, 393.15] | 17.2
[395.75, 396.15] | 37.5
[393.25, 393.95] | 20.5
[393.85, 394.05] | 23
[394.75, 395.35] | 41.5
